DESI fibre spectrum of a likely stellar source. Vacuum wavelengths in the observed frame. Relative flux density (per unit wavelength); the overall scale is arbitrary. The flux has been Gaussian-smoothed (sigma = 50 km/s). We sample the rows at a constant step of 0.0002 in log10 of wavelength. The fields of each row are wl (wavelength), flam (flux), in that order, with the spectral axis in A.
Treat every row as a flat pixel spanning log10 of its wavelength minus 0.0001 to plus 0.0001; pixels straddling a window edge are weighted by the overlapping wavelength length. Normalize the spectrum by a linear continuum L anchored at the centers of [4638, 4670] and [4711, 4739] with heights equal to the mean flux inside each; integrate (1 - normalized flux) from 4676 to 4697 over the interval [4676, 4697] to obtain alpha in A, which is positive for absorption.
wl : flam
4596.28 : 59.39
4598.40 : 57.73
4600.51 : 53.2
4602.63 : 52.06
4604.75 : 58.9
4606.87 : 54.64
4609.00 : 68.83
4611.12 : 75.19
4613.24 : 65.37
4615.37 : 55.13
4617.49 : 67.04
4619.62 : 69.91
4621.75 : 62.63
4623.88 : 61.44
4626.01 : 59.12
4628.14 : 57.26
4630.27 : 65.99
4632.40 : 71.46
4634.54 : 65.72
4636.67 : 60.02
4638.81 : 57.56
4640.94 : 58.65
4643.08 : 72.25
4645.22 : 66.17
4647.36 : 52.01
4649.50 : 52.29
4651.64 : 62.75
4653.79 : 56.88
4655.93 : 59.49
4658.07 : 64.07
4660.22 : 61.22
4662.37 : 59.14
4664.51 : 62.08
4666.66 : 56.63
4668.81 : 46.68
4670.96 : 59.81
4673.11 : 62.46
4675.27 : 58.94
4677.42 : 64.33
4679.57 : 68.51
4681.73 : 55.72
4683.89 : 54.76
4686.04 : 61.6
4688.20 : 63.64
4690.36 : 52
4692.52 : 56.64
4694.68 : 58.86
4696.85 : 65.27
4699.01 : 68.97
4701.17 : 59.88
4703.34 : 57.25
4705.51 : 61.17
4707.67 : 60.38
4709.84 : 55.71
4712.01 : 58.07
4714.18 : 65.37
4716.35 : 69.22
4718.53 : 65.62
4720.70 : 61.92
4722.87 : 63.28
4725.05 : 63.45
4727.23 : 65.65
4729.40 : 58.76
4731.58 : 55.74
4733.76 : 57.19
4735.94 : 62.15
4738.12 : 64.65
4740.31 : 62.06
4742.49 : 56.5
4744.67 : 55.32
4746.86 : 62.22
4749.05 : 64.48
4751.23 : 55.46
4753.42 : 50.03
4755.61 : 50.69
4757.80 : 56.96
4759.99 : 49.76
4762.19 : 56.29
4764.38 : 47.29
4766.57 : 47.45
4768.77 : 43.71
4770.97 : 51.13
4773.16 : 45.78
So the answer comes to 0.3 A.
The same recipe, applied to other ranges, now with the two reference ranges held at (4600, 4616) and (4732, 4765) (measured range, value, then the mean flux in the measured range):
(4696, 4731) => -2.8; 62.4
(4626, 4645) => -1.1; 63.5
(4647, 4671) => 0.6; 57.8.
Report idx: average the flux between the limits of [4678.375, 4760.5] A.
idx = 59.9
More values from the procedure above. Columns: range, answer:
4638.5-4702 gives 60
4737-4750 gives 60.8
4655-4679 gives 59.7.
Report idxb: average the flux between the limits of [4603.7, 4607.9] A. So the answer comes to 56.8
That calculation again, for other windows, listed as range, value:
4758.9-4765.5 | 51.1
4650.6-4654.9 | 59.7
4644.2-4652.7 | 58.3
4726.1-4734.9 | 59.4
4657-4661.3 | 62.6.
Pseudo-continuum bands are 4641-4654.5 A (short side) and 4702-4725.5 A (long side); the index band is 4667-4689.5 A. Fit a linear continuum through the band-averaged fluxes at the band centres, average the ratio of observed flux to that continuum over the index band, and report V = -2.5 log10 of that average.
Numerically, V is 0.03 mag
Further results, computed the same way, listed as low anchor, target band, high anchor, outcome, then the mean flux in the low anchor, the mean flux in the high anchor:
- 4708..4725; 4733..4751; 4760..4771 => -0.09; 62.7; 49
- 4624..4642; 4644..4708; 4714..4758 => 0.03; 62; 60.3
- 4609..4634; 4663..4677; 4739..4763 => 0.06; 64.8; 56.4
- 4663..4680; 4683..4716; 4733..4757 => -0.02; 59.6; 58.2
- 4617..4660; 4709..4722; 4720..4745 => -0.03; 62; 60.7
